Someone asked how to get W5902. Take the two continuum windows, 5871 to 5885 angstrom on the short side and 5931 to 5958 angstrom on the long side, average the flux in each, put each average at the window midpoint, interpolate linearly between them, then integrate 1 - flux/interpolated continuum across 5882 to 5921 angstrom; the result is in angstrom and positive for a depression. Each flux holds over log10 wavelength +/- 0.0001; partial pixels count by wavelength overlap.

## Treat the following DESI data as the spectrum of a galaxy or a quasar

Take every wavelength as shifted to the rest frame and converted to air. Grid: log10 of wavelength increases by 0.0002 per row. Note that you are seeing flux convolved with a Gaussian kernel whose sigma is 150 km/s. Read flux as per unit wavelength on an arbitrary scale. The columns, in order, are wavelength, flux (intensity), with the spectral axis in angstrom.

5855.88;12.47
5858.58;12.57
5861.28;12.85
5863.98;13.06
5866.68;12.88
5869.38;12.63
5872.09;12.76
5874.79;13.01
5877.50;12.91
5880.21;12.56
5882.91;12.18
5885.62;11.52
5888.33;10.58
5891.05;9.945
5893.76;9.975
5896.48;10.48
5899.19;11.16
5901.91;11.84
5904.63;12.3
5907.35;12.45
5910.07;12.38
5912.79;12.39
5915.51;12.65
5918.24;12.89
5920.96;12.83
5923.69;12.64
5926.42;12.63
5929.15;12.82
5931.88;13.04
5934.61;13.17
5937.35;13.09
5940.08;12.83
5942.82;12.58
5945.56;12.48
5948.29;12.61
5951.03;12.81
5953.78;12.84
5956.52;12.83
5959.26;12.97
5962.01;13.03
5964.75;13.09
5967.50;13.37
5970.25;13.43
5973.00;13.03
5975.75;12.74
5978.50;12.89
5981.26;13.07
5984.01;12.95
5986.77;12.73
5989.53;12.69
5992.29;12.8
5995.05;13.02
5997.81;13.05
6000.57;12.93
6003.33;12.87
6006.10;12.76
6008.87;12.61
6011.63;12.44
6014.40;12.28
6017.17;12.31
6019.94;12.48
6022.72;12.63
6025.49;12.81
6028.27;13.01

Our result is 3.2 angstrom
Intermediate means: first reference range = 12.6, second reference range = 12.8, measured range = 11.7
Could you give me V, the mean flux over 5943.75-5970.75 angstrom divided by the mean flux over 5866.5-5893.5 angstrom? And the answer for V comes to 1.08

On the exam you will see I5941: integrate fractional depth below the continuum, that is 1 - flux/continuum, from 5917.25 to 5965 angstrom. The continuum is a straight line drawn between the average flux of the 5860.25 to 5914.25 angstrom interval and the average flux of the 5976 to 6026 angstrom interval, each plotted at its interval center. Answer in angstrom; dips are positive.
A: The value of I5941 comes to -1.9 angstrom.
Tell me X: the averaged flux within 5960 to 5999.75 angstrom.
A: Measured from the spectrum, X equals 13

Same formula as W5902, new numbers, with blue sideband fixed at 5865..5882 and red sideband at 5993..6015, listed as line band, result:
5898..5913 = 0.83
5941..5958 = 0.10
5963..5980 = -0.42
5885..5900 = 2.62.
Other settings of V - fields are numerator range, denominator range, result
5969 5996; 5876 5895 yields 1.13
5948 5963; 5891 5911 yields 1.13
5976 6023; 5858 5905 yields 1.07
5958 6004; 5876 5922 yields 1.10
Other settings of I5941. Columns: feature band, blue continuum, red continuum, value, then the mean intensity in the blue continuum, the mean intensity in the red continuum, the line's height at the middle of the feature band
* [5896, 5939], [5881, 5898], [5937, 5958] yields -2.6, 10.8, 12.7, 11.8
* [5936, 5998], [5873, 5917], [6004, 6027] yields -3.4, 11.8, 12.5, 12.2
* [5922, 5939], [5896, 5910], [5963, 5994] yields -0.9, 11.8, 13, 12.2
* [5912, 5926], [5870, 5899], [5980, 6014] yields -0.8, 11.6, 12.8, 12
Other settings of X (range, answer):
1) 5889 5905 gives 10.8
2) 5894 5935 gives 12.3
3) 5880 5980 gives 12.4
